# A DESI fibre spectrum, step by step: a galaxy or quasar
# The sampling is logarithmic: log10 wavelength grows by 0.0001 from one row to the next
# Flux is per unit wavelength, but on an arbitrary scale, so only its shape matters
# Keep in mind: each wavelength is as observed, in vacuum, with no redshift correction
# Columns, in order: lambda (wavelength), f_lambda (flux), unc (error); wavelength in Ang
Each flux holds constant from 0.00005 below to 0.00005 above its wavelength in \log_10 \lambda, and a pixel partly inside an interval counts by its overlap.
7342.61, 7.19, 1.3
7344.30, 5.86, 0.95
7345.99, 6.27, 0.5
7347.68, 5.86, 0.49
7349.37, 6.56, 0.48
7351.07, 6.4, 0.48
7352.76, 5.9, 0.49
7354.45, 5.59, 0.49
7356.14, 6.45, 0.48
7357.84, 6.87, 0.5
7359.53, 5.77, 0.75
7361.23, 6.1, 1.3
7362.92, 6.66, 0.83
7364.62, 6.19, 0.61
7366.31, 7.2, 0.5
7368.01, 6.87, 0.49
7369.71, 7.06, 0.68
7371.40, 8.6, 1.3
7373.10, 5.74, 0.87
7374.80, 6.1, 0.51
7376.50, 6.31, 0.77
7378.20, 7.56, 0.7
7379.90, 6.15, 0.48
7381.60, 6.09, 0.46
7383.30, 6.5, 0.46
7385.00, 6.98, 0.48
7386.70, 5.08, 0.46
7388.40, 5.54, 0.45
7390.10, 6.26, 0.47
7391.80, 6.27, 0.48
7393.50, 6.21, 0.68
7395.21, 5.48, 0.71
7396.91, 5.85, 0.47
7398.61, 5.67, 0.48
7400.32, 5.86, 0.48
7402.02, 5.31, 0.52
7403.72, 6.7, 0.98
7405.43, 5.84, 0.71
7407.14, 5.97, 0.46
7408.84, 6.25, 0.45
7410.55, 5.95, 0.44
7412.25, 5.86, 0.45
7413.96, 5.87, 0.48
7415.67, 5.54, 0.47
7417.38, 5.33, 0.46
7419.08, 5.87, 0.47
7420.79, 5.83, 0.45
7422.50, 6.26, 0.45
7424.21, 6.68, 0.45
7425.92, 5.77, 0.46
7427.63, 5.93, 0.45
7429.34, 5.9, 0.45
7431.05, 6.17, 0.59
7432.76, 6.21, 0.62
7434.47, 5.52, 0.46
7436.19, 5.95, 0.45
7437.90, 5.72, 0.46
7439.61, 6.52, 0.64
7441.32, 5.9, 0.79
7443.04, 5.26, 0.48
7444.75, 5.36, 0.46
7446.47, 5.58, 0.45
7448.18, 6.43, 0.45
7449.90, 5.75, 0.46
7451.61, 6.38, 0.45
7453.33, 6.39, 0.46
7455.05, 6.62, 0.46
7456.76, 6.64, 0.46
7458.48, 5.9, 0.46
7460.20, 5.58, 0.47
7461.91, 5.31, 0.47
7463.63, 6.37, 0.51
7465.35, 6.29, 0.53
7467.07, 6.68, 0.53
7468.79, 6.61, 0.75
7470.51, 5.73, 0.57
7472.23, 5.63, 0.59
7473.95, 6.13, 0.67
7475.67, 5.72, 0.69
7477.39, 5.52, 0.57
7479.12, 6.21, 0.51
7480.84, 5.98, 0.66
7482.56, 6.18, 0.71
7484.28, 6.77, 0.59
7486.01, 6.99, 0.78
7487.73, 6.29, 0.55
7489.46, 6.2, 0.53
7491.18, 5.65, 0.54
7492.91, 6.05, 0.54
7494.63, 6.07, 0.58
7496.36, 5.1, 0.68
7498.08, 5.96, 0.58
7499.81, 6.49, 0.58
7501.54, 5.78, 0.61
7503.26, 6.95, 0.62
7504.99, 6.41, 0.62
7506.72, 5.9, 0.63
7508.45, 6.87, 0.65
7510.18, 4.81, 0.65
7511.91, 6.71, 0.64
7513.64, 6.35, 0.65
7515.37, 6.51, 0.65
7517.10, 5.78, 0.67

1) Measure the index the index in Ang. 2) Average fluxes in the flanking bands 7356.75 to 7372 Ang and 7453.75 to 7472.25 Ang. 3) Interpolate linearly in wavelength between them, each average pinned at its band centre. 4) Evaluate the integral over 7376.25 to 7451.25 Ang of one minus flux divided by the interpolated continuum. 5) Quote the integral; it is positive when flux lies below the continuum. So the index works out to 5.7 Ang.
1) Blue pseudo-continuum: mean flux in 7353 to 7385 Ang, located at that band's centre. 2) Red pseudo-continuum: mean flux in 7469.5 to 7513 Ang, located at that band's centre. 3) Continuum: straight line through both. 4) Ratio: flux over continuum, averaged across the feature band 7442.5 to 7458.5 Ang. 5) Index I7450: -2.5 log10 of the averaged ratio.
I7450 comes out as 0.03 mag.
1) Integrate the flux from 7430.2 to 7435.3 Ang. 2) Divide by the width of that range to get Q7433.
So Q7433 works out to 5.97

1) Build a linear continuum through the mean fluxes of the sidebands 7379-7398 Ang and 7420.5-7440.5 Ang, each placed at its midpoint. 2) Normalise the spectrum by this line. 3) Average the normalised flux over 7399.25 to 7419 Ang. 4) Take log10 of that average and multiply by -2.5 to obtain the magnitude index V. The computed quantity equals 0.03 mag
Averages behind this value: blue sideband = 6.04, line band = 5.86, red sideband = 6.04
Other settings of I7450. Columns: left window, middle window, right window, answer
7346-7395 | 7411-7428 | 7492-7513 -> 0.067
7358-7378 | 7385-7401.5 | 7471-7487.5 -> 0.117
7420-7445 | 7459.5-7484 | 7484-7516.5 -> 0.012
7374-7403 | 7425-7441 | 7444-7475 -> 0.020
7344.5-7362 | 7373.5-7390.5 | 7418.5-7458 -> -0.022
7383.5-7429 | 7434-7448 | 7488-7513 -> 0.041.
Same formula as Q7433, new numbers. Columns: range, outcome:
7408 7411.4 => 6.1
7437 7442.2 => 6.05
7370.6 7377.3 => 6.67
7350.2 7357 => 6.08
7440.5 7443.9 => 5.57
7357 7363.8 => 6.35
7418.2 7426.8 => 6.08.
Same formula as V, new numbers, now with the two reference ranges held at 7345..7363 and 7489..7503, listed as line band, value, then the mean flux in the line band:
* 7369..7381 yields -0.10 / 6.77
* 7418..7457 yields 0.01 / 6.02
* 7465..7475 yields -0.03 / 6.16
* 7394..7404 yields 0.06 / 5.78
